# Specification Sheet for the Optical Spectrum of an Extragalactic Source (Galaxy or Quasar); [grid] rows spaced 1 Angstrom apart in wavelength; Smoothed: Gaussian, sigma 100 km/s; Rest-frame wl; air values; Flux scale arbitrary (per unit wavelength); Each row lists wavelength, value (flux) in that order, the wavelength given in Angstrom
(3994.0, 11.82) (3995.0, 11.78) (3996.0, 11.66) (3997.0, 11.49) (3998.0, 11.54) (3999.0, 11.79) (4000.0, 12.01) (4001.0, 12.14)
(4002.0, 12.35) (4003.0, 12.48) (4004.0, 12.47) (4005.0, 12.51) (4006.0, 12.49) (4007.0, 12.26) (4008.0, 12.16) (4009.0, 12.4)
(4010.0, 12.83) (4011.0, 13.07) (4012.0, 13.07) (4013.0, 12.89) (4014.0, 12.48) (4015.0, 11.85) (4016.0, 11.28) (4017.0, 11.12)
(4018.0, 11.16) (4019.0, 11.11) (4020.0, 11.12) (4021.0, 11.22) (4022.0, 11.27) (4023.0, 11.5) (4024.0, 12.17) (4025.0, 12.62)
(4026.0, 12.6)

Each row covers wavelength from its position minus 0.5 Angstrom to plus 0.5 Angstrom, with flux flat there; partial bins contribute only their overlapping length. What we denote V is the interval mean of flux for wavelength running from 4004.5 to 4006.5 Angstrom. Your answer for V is 12.5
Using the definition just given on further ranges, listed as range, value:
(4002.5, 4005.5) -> 12.5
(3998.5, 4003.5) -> 12.2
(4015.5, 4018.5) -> 11.2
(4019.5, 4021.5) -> 11.2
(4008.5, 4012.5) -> 12.8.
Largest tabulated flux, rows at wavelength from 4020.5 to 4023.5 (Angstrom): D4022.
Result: 11.5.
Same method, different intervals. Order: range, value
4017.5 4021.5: 11.22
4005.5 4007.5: 12.49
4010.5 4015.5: 13.07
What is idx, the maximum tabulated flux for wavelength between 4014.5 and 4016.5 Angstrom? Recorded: 11.85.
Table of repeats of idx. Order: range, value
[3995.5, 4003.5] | 12.48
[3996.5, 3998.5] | 11.54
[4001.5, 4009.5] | 12.51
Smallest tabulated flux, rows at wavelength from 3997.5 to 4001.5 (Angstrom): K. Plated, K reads 11.54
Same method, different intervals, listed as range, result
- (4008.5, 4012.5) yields 12.4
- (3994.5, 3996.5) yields 11.66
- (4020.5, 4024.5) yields 11.22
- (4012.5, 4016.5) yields 11.28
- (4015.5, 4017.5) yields 11.12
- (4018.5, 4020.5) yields 11.11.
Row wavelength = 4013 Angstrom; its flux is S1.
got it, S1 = 12.89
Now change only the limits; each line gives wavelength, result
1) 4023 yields 11.5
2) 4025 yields 12.62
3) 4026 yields 12.6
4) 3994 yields 11.82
